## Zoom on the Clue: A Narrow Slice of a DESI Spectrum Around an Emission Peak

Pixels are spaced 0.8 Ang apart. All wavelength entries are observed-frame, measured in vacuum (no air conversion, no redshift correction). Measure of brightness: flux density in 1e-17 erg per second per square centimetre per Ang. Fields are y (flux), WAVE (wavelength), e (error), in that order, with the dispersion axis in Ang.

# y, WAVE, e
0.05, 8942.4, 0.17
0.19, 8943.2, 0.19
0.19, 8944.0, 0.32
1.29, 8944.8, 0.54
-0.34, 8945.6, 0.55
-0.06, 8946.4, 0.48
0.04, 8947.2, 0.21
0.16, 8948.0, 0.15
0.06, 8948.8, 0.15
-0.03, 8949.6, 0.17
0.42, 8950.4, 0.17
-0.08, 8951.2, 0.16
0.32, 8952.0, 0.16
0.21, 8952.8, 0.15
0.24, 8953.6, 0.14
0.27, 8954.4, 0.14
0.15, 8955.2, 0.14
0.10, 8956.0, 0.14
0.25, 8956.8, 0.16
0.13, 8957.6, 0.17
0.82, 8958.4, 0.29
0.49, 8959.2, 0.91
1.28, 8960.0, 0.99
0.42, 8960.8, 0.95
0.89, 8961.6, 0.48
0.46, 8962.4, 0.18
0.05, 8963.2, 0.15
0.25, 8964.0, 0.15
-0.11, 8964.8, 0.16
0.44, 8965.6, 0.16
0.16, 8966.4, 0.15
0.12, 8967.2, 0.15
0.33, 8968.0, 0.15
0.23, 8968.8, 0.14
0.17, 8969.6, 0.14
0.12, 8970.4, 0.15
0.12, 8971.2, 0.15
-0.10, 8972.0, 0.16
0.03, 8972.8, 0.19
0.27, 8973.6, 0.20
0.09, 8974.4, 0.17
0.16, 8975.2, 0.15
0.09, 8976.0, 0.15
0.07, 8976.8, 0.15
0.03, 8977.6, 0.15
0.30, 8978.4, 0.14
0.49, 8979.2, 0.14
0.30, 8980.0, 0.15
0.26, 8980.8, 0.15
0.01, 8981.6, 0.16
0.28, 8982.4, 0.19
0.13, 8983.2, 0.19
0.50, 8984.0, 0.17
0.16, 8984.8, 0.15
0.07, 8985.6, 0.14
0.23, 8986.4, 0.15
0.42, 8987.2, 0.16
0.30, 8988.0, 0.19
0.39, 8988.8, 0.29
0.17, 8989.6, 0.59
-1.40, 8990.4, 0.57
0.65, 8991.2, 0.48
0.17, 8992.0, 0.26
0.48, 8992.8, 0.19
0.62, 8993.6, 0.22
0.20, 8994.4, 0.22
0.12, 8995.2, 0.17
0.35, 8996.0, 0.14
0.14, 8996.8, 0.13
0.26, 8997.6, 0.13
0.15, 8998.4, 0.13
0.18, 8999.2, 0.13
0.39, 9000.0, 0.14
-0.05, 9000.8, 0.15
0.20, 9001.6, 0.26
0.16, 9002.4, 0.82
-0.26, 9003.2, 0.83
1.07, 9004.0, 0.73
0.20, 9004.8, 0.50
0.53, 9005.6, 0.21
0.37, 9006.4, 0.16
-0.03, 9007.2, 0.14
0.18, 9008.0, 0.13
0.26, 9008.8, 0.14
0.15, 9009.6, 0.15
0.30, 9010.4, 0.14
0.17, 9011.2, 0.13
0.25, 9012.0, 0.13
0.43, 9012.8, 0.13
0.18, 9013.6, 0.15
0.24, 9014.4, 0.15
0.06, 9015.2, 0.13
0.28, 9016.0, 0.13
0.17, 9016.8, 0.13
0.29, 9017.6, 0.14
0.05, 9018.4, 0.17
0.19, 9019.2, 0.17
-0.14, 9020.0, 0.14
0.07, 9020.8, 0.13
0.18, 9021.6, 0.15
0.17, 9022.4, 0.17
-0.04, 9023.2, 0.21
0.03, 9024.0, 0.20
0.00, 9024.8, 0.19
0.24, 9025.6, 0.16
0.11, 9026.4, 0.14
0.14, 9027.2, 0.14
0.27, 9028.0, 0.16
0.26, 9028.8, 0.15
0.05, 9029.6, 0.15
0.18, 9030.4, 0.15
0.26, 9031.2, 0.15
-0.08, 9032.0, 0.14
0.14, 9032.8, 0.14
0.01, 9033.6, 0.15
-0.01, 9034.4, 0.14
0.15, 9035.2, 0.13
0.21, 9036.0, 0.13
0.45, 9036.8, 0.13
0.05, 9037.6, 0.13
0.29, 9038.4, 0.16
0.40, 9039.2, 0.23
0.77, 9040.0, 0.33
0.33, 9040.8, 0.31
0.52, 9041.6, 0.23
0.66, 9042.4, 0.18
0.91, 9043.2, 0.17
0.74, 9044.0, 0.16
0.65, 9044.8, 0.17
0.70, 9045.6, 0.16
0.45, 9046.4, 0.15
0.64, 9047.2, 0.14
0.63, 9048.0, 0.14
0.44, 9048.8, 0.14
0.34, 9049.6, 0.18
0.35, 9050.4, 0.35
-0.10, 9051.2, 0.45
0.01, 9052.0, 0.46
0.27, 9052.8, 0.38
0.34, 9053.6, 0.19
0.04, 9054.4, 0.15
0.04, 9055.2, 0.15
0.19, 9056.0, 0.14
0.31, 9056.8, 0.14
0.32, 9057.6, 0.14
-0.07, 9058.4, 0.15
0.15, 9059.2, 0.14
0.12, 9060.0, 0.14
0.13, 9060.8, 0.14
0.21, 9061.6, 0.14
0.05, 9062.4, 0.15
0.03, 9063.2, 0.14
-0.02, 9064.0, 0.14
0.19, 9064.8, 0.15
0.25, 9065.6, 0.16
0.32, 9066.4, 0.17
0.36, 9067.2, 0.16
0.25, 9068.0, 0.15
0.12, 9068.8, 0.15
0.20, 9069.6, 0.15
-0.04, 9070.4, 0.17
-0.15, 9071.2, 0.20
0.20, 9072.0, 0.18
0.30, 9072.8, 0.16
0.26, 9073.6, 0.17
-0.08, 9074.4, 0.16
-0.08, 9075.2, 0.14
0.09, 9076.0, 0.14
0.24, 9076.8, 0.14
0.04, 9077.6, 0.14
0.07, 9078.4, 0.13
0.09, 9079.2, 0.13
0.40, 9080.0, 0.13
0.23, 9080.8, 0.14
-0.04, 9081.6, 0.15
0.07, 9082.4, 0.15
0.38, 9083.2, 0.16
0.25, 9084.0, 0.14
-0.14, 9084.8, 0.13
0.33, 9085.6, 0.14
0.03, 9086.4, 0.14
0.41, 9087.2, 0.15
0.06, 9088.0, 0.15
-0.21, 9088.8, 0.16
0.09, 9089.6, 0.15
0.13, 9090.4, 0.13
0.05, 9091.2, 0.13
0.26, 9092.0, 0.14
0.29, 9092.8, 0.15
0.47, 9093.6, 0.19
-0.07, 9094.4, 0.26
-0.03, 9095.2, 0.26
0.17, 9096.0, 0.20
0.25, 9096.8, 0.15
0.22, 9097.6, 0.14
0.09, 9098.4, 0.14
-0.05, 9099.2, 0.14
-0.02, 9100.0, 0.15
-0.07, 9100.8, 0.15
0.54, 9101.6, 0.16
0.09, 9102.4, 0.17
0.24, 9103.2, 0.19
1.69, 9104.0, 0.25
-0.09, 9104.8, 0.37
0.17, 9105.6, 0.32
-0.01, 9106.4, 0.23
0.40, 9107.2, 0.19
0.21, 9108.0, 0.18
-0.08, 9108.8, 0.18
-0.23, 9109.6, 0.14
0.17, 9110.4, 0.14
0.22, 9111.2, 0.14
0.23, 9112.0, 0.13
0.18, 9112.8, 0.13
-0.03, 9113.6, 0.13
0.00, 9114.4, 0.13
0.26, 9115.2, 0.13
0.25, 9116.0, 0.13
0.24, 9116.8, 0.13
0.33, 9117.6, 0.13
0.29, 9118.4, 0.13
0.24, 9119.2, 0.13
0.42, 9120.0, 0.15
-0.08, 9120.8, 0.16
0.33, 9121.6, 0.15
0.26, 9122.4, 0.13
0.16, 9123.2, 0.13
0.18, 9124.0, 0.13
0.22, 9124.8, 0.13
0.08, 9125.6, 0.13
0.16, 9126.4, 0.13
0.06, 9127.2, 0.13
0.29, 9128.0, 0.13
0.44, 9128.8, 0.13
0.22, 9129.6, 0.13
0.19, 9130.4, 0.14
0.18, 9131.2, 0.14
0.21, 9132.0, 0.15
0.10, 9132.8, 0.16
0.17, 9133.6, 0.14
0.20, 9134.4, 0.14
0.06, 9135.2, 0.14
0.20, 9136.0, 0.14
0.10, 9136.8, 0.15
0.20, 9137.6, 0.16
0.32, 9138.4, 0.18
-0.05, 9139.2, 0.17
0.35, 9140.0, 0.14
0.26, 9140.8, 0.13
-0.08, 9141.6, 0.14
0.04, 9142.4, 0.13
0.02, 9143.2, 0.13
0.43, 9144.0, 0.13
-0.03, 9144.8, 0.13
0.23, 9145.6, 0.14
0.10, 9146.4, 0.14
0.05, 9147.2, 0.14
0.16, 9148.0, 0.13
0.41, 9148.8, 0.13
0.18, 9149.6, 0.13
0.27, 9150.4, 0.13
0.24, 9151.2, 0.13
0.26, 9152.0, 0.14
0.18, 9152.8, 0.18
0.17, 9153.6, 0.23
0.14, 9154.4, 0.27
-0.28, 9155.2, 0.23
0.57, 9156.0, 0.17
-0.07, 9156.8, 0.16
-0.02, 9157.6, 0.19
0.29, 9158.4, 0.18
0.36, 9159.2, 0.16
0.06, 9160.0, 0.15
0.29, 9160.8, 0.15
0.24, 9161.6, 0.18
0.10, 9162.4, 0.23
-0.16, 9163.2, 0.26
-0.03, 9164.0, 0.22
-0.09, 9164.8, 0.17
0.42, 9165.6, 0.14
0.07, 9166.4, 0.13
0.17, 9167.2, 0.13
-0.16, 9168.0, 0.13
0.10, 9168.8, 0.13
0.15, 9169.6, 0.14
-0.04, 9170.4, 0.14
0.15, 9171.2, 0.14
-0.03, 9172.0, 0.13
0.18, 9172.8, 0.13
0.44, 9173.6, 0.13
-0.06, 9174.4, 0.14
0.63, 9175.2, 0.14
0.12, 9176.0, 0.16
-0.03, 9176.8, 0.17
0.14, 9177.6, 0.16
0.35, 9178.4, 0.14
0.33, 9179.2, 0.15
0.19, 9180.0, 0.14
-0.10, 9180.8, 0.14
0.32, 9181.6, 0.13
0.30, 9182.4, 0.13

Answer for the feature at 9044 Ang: H-beta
